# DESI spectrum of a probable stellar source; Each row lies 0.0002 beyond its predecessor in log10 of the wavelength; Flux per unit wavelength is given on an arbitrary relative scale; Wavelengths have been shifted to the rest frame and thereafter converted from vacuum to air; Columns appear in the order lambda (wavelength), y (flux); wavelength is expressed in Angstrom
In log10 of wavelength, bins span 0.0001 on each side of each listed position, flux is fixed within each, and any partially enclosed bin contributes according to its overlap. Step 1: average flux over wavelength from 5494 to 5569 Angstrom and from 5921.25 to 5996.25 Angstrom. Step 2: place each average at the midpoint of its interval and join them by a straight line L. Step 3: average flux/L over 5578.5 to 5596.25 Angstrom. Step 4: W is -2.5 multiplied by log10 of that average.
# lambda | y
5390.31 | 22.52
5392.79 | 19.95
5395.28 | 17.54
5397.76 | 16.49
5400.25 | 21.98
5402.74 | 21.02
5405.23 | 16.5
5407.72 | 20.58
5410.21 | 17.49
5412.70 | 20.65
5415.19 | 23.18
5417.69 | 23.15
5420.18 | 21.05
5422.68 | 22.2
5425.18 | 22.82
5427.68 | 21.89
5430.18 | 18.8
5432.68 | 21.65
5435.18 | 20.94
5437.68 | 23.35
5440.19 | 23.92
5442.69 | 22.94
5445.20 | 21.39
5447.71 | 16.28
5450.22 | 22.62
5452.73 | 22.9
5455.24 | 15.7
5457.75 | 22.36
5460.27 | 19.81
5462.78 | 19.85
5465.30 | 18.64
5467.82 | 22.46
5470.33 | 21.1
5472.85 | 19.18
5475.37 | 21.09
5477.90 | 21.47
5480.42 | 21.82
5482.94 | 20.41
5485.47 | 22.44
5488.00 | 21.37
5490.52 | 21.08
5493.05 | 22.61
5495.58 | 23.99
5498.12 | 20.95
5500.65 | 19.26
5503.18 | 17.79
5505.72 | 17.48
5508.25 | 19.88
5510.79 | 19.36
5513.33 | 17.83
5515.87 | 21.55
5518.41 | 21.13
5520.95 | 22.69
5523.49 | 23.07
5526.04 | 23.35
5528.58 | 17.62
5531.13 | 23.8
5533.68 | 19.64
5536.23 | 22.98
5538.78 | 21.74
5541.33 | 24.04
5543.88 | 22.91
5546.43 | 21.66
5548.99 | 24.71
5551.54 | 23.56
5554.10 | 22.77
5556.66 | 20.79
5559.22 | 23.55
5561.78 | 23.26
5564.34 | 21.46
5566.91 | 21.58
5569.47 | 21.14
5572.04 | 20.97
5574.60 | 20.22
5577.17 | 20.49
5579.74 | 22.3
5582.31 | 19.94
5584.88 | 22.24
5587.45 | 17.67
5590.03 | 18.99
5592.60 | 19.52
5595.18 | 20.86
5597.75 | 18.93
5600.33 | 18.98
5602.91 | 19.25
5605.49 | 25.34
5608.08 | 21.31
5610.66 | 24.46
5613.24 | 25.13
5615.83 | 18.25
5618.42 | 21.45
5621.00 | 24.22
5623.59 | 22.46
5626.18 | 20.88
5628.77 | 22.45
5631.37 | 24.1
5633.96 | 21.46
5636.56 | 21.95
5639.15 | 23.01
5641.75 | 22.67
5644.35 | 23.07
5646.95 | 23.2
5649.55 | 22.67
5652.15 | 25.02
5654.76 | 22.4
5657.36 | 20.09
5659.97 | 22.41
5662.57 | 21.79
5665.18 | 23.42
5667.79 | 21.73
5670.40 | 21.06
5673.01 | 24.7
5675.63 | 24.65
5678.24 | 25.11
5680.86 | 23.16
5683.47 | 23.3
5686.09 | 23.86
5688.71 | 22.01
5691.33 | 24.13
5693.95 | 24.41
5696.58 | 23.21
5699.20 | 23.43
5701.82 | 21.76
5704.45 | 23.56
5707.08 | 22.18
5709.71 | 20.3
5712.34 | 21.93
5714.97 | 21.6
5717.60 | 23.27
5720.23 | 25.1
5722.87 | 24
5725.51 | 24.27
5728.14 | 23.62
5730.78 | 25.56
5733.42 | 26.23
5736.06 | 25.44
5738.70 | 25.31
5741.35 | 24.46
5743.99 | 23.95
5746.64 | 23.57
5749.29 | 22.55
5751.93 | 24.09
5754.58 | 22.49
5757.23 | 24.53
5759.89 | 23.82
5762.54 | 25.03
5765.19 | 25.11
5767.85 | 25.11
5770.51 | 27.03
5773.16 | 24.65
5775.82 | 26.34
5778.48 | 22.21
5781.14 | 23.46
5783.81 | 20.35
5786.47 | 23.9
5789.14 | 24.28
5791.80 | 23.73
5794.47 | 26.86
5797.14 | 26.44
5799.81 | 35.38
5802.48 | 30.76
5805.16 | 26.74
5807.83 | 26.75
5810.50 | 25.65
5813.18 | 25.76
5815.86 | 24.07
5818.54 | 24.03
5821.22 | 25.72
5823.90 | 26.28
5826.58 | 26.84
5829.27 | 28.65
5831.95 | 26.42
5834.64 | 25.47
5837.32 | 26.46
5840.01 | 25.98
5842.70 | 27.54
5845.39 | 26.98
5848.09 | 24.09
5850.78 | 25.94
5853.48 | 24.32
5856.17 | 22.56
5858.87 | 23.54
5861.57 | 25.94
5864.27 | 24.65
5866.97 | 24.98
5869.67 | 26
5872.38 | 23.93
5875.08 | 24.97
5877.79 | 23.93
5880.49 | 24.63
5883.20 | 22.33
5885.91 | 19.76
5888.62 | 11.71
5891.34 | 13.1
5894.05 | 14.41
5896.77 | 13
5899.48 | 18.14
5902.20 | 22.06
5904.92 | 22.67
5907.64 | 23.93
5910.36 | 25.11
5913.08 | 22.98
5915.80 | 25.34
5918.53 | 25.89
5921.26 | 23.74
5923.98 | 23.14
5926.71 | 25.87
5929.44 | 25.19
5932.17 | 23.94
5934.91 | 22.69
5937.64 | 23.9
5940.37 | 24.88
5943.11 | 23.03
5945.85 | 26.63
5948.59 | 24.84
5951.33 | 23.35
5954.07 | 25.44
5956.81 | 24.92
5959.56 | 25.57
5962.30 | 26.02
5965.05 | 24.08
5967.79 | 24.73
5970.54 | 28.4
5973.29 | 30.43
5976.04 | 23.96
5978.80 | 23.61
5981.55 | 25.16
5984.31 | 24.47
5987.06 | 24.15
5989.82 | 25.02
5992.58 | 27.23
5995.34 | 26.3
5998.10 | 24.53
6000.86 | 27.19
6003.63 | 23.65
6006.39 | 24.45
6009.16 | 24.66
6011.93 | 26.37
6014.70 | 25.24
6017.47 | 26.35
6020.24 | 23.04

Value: 0.092 mag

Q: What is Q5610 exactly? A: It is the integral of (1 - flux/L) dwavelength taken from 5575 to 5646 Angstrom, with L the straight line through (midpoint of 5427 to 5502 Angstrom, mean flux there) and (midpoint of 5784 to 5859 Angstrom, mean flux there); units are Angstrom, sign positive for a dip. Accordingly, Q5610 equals 4.9 Angstrom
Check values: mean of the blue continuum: 21.1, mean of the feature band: 21.5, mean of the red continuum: 26.1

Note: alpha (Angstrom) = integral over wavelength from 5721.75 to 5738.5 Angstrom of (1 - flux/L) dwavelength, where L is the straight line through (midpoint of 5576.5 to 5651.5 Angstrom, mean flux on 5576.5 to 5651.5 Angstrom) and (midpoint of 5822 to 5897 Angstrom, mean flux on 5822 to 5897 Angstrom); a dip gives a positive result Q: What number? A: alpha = -1.7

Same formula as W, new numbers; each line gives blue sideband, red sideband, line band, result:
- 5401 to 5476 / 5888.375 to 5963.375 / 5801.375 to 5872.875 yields -0.154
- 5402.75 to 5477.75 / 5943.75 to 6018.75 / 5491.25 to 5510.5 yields 0.058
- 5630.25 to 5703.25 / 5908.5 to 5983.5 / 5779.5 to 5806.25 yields -0.099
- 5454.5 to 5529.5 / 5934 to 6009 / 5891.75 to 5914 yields 0.224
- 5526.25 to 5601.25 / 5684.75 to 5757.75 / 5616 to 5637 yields 0.004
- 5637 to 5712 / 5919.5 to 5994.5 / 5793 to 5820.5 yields -0.140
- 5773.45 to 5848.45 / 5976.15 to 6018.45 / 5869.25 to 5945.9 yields 0.153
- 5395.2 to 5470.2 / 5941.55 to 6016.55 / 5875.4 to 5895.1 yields 0.280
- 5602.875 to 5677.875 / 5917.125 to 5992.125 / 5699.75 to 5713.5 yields 0.054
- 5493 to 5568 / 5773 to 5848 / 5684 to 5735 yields 0.045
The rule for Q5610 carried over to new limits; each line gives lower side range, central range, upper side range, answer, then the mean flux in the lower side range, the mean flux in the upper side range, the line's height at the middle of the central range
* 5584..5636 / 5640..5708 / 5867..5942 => -4.6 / 21.4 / 22.2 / 21.6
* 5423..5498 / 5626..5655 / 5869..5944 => -1.7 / 21.2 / 22.1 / 21.6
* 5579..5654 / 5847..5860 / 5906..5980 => 0.0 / 21.8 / 24.9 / 24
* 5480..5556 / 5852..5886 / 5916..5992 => 0.2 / 21.4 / 25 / 24.3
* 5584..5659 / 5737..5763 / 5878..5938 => -2.7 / 21.8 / 21.5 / 21.7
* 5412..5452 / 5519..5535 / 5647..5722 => 0.4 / 21.7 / 22.9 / 22.2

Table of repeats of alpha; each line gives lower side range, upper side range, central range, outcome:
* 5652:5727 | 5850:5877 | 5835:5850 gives -1.05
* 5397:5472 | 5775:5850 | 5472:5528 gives 2.14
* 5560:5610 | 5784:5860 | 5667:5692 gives -0.52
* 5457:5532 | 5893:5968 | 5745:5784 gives -2.94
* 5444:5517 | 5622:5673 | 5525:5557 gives -1.71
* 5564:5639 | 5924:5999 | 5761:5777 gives -1.68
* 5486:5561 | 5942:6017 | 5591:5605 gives 1.46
